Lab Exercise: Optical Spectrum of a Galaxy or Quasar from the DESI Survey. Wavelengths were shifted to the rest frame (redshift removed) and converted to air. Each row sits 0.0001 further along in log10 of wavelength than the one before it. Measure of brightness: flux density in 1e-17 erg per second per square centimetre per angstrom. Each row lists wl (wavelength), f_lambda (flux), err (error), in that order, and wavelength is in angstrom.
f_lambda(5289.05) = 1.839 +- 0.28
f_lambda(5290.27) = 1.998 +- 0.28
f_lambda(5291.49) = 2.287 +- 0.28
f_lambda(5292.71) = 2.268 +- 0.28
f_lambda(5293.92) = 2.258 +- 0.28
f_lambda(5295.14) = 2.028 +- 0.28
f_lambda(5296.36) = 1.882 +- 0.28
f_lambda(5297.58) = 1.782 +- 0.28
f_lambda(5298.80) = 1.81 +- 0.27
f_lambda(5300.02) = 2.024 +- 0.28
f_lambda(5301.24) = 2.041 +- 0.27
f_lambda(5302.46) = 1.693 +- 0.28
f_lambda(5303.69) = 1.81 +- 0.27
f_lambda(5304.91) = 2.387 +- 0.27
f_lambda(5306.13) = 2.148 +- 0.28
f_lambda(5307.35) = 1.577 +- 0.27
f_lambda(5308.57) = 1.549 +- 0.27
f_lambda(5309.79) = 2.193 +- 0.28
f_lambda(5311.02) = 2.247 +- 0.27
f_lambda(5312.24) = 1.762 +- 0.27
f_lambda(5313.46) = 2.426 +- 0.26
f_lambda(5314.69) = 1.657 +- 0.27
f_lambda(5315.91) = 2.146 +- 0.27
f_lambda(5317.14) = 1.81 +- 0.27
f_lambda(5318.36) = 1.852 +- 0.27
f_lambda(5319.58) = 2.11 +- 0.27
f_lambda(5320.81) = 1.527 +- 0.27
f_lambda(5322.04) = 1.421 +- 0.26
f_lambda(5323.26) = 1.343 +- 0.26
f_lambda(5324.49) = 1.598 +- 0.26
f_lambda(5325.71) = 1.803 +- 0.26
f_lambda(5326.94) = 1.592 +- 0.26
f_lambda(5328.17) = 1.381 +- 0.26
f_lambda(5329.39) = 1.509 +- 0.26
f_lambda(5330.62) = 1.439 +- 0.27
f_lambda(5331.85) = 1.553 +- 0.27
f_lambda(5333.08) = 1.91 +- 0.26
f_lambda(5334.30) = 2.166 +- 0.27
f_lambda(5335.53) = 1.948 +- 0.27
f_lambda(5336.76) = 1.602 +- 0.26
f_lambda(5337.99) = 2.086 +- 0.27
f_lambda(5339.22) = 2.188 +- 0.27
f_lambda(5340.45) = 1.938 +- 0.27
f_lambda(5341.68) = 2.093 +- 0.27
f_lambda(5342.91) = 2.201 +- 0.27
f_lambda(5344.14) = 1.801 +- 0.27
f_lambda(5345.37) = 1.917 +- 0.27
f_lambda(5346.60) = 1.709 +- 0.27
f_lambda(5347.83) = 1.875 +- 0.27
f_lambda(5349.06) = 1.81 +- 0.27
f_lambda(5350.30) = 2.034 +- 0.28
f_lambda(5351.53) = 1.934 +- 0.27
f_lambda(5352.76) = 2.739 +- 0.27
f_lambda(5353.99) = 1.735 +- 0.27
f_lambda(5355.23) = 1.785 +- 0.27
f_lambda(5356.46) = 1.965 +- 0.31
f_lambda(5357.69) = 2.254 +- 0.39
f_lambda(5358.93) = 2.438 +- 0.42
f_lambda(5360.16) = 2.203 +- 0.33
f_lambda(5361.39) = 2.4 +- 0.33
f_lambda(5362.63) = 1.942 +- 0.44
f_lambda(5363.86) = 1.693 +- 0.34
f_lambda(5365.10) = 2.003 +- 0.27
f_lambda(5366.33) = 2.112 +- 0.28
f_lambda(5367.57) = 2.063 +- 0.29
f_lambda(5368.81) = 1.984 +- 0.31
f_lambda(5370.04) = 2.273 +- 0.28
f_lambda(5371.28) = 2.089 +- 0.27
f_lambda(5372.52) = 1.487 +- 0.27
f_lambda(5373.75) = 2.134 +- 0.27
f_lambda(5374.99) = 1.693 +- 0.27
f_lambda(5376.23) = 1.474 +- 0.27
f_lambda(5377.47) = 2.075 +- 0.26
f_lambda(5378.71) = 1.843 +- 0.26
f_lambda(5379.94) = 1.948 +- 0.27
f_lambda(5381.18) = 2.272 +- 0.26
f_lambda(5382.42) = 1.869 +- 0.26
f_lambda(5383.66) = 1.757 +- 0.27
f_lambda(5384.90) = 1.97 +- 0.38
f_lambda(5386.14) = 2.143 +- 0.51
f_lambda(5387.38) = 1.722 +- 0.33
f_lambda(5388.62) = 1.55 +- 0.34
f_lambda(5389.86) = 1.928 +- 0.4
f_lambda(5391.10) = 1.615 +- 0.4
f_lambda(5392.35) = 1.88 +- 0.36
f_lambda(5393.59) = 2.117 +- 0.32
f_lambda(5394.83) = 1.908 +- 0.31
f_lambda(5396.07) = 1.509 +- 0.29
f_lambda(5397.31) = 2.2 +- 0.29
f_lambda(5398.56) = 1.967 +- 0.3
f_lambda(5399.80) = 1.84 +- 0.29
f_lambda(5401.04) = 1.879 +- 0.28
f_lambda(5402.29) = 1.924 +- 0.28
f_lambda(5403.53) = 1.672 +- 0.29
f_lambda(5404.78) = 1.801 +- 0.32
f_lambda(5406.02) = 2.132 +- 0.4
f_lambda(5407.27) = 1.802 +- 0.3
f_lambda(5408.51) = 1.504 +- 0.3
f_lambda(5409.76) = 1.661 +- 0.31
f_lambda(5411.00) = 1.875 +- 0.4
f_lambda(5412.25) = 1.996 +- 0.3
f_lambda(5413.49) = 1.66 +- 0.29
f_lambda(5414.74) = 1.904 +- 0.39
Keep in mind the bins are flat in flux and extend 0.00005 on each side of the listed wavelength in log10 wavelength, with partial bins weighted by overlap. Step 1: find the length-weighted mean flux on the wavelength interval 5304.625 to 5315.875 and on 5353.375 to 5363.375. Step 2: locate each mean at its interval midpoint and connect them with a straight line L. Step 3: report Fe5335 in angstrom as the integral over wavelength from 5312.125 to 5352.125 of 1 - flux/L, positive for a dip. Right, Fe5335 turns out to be 4.2 angstrom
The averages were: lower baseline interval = 1.99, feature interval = 1.82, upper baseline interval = 2.09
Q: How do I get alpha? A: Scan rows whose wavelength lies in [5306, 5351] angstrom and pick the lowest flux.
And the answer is 1.343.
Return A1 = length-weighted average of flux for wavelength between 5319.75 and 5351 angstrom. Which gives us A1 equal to 1.78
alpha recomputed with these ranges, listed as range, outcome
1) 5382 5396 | 1.55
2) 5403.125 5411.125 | 1.504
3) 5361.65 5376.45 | 1.474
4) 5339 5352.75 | 1.709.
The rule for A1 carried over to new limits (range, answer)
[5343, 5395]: 1.96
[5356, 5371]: 2.11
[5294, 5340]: 1.84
